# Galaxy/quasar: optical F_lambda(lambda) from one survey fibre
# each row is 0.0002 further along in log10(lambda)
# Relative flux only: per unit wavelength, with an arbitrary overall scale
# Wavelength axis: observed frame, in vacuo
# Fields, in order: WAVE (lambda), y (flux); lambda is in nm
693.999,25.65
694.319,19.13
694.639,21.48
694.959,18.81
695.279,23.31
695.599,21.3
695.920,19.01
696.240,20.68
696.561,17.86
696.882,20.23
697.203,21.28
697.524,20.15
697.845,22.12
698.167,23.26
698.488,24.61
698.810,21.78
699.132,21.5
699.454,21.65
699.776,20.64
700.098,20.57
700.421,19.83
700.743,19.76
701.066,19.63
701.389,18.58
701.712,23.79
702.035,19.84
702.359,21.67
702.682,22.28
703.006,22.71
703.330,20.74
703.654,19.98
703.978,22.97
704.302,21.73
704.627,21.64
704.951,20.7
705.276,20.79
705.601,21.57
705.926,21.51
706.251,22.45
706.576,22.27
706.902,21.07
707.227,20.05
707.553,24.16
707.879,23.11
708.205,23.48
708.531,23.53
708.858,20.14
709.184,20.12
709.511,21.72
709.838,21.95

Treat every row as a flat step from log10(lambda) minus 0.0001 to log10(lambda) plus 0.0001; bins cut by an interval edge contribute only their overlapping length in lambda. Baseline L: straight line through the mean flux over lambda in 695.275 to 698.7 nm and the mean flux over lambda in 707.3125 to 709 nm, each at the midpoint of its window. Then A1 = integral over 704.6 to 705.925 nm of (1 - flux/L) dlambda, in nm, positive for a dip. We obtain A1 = 0.07 nm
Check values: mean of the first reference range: 21.2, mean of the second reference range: 22.8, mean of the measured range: 21.2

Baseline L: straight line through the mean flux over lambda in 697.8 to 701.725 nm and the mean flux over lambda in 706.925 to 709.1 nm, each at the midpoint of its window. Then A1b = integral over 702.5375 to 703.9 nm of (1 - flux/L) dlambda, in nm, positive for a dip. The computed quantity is 0.01 nm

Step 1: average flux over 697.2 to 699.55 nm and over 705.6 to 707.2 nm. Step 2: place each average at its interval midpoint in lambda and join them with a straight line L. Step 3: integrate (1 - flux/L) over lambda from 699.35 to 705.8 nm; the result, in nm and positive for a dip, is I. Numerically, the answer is 0.241 nm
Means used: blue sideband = 22.1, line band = 21.1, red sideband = 21.7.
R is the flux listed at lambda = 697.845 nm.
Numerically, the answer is 22.12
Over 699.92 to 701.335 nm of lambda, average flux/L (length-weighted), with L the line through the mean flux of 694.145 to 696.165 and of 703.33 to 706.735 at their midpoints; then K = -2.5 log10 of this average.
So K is 0.07 mag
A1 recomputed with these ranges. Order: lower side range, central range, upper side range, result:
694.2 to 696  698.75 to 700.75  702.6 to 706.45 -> 0.02 nm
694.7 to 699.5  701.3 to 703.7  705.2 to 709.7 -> 0.02 nm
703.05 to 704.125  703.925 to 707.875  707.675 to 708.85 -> 0.07 nm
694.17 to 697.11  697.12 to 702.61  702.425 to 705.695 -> -0.10 nm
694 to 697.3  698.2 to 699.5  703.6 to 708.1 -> -0.10 nm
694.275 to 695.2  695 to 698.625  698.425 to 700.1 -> -0.04 nm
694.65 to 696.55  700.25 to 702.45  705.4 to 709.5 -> 0.08 nm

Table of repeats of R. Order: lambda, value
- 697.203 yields 21.28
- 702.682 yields 22.28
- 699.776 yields 20.64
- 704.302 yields 21.73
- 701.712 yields 23.79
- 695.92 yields 19.01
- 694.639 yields 21.48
